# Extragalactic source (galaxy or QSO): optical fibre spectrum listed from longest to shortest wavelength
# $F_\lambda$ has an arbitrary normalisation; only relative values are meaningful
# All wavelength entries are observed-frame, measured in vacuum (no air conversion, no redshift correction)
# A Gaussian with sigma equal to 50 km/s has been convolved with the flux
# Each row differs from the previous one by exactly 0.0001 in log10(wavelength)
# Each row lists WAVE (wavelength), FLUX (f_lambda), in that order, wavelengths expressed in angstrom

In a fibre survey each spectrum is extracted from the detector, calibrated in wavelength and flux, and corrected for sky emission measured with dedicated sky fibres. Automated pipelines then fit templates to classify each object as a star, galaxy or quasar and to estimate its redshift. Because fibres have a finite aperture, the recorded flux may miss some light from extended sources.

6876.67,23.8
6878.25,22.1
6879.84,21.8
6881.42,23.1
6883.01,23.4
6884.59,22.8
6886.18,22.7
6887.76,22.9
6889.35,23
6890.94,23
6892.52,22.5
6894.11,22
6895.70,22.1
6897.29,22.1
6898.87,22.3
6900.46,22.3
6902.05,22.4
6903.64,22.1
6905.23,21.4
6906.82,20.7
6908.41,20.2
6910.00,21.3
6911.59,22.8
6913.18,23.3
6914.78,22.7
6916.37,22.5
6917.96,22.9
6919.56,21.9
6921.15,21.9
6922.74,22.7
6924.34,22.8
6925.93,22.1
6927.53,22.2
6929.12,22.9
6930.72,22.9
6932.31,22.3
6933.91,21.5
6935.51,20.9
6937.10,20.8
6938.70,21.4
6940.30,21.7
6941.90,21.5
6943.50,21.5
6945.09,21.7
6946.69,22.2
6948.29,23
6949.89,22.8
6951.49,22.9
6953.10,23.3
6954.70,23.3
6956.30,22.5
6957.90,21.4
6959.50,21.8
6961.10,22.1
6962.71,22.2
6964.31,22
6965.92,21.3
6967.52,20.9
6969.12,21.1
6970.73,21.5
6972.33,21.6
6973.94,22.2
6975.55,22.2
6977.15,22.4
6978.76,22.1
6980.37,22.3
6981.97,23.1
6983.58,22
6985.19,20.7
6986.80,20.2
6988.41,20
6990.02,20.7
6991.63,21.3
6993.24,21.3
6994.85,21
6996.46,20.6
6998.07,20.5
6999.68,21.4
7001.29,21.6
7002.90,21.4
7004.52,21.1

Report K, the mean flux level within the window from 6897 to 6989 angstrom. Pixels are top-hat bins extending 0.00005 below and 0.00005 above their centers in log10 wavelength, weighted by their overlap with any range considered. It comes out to 22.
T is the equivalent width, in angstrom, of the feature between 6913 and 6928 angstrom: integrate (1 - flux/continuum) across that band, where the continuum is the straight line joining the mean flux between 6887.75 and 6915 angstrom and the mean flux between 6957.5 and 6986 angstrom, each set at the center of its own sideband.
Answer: -0.3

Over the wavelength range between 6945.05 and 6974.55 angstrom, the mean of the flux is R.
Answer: 22.1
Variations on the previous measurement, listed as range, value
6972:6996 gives 21.5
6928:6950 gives 21.9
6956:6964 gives 22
